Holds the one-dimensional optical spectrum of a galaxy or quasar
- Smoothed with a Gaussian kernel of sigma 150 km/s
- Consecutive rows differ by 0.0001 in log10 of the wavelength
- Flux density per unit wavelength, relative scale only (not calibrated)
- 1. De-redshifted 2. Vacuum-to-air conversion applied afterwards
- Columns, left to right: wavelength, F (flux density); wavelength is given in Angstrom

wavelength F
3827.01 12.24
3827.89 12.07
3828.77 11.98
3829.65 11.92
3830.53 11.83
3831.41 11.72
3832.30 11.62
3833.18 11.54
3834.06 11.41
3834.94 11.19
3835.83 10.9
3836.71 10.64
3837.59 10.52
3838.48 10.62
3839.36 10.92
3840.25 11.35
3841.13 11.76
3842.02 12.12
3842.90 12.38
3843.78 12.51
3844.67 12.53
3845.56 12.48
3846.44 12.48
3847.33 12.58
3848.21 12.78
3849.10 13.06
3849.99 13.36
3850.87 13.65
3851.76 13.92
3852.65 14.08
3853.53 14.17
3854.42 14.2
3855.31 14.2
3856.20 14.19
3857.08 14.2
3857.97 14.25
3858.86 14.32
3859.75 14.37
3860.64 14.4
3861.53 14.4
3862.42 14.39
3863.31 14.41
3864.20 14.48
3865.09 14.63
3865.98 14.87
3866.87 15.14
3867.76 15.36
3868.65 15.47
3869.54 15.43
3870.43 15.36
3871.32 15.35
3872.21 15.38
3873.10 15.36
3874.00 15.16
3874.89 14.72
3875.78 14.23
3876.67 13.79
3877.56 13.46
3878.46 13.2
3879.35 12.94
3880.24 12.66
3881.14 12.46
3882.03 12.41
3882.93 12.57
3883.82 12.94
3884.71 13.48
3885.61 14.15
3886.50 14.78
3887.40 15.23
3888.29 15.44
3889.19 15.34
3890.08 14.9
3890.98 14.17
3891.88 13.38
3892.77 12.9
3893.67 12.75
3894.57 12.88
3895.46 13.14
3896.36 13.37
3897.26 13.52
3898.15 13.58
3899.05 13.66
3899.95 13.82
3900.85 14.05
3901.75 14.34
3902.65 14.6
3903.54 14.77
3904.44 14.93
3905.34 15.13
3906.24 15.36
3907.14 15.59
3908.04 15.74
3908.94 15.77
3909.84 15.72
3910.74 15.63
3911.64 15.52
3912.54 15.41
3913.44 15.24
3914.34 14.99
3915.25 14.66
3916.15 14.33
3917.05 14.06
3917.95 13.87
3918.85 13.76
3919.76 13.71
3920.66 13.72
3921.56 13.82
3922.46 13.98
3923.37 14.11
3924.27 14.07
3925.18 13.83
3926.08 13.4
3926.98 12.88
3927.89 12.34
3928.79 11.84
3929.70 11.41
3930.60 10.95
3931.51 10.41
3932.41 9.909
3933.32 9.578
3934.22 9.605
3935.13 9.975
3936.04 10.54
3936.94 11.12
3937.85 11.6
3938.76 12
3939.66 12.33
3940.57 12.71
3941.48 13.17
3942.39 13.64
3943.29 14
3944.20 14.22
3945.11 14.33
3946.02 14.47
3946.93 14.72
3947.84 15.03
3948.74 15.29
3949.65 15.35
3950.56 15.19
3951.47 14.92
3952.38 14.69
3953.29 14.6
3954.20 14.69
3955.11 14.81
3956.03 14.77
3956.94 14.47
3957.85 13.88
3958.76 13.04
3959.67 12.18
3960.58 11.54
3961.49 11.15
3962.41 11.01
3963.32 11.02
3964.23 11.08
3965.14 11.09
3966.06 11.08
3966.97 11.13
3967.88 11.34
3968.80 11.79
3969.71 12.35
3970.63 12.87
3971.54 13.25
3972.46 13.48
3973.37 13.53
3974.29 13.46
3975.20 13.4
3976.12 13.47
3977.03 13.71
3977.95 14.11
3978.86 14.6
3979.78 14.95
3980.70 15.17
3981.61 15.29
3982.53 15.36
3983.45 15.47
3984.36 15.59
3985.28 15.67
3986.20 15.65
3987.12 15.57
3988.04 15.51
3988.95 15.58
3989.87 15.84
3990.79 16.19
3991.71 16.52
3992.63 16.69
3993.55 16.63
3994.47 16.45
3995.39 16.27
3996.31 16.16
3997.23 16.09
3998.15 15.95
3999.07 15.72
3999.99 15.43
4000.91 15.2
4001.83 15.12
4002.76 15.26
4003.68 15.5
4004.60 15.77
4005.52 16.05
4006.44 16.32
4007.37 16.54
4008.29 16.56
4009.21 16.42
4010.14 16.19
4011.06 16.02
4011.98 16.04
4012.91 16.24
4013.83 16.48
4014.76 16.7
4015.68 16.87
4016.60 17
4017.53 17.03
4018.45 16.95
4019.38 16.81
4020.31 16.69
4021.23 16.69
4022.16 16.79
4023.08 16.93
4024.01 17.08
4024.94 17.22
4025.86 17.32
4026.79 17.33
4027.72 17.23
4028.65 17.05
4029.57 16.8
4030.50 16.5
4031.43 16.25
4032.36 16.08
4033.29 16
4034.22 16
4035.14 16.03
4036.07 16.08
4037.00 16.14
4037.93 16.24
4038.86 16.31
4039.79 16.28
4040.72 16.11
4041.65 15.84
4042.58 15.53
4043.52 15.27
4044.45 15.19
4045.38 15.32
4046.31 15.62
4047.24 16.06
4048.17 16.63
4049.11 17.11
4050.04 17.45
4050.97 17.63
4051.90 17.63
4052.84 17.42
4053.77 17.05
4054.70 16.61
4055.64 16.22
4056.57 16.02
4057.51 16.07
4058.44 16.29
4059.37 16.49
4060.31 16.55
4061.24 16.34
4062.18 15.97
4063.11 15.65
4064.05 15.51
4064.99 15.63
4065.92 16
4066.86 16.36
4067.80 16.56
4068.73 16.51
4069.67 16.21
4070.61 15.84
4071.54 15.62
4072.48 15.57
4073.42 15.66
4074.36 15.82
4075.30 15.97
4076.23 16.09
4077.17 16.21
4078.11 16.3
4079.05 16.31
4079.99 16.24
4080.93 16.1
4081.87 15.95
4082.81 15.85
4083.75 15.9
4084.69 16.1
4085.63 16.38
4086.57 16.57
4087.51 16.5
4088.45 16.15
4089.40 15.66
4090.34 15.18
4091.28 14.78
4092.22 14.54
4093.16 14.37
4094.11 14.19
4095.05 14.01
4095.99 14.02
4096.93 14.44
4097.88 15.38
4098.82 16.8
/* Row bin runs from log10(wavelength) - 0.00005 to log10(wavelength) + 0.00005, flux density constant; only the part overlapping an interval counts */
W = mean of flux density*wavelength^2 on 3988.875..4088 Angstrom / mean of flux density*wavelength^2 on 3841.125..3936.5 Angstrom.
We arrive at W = 1.28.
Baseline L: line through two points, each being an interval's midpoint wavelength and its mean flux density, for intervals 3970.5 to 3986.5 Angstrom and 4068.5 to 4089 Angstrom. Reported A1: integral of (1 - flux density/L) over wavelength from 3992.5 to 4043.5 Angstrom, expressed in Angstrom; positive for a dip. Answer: -4.3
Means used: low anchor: 14.4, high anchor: 16.1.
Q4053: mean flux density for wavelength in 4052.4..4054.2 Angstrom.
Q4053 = 17.3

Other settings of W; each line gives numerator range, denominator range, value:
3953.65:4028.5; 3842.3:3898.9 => 1.15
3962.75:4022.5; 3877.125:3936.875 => 1.16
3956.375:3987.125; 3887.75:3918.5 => 0.95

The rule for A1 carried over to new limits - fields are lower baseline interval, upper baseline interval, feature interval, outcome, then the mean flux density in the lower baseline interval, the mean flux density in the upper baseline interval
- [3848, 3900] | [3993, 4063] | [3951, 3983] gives 4.6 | 14.1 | 16.4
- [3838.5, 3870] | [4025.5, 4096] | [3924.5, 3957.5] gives 3.7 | 13.6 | 16.1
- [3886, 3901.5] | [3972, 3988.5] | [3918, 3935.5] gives 2.3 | 13.9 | 14.7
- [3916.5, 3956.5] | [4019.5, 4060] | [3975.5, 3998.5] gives -1.1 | 13.2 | 16.5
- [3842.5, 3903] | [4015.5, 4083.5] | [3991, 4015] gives -0.6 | 13.9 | 16.4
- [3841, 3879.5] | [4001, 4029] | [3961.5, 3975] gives 3.2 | 14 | 16.5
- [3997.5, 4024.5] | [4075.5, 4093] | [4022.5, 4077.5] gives -0.8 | 16.3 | 15.9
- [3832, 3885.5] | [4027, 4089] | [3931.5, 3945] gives 2.6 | 13.4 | 16.2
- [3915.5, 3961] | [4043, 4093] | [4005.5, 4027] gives -2.5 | 13.2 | 16.1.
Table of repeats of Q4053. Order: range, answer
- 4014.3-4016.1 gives 16.8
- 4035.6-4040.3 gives 16.2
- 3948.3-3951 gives 15.3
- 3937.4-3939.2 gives 11.8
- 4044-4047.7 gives 15.6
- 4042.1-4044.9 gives 15.3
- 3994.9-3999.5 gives 16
